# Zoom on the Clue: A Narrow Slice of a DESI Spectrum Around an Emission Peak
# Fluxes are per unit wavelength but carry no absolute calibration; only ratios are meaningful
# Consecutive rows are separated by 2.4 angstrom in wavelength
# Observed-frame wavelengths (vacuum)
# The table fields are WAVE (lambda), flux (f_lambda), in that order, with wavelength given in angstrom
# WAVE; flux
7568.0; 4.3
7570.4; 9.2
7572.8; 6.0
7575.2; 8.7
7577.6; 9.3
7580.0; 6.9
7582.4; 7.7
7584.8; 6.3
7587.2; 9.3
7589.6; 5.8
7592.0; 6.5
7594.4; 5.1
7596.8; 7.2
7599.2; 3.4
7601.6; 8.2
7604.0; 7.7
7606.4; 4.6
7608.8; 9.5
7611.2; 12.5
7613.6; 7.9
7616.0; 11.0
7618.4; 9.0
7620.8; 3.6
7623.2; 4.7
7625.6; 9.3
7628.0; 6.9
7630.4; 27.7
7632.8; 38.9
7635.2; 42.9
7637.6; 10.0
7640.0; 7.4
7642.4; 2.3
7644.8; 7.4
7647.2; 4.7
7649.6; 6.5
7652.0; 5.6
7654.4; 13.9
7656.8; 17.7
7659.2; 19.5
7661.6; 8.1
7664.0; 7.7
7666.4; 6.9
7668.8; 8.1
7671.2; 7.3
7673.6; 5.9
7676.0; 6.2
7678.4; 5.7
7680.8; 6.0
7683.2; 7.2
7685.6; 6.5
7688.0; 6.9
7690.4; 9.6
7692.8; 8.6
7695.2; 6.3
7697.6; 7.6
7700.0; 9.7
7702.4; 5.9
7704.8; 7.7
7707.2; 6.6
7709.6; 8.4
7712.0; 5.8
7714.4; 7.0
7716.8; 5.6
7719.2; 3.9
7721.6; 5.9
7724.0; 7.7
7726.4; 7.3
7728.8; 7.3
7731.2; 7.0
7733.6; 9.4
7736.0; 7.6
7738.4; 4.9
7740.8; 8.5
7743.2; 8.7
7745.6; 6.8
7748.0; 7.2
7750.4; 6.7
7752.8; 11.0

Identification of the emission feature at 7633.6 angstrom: Halpha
